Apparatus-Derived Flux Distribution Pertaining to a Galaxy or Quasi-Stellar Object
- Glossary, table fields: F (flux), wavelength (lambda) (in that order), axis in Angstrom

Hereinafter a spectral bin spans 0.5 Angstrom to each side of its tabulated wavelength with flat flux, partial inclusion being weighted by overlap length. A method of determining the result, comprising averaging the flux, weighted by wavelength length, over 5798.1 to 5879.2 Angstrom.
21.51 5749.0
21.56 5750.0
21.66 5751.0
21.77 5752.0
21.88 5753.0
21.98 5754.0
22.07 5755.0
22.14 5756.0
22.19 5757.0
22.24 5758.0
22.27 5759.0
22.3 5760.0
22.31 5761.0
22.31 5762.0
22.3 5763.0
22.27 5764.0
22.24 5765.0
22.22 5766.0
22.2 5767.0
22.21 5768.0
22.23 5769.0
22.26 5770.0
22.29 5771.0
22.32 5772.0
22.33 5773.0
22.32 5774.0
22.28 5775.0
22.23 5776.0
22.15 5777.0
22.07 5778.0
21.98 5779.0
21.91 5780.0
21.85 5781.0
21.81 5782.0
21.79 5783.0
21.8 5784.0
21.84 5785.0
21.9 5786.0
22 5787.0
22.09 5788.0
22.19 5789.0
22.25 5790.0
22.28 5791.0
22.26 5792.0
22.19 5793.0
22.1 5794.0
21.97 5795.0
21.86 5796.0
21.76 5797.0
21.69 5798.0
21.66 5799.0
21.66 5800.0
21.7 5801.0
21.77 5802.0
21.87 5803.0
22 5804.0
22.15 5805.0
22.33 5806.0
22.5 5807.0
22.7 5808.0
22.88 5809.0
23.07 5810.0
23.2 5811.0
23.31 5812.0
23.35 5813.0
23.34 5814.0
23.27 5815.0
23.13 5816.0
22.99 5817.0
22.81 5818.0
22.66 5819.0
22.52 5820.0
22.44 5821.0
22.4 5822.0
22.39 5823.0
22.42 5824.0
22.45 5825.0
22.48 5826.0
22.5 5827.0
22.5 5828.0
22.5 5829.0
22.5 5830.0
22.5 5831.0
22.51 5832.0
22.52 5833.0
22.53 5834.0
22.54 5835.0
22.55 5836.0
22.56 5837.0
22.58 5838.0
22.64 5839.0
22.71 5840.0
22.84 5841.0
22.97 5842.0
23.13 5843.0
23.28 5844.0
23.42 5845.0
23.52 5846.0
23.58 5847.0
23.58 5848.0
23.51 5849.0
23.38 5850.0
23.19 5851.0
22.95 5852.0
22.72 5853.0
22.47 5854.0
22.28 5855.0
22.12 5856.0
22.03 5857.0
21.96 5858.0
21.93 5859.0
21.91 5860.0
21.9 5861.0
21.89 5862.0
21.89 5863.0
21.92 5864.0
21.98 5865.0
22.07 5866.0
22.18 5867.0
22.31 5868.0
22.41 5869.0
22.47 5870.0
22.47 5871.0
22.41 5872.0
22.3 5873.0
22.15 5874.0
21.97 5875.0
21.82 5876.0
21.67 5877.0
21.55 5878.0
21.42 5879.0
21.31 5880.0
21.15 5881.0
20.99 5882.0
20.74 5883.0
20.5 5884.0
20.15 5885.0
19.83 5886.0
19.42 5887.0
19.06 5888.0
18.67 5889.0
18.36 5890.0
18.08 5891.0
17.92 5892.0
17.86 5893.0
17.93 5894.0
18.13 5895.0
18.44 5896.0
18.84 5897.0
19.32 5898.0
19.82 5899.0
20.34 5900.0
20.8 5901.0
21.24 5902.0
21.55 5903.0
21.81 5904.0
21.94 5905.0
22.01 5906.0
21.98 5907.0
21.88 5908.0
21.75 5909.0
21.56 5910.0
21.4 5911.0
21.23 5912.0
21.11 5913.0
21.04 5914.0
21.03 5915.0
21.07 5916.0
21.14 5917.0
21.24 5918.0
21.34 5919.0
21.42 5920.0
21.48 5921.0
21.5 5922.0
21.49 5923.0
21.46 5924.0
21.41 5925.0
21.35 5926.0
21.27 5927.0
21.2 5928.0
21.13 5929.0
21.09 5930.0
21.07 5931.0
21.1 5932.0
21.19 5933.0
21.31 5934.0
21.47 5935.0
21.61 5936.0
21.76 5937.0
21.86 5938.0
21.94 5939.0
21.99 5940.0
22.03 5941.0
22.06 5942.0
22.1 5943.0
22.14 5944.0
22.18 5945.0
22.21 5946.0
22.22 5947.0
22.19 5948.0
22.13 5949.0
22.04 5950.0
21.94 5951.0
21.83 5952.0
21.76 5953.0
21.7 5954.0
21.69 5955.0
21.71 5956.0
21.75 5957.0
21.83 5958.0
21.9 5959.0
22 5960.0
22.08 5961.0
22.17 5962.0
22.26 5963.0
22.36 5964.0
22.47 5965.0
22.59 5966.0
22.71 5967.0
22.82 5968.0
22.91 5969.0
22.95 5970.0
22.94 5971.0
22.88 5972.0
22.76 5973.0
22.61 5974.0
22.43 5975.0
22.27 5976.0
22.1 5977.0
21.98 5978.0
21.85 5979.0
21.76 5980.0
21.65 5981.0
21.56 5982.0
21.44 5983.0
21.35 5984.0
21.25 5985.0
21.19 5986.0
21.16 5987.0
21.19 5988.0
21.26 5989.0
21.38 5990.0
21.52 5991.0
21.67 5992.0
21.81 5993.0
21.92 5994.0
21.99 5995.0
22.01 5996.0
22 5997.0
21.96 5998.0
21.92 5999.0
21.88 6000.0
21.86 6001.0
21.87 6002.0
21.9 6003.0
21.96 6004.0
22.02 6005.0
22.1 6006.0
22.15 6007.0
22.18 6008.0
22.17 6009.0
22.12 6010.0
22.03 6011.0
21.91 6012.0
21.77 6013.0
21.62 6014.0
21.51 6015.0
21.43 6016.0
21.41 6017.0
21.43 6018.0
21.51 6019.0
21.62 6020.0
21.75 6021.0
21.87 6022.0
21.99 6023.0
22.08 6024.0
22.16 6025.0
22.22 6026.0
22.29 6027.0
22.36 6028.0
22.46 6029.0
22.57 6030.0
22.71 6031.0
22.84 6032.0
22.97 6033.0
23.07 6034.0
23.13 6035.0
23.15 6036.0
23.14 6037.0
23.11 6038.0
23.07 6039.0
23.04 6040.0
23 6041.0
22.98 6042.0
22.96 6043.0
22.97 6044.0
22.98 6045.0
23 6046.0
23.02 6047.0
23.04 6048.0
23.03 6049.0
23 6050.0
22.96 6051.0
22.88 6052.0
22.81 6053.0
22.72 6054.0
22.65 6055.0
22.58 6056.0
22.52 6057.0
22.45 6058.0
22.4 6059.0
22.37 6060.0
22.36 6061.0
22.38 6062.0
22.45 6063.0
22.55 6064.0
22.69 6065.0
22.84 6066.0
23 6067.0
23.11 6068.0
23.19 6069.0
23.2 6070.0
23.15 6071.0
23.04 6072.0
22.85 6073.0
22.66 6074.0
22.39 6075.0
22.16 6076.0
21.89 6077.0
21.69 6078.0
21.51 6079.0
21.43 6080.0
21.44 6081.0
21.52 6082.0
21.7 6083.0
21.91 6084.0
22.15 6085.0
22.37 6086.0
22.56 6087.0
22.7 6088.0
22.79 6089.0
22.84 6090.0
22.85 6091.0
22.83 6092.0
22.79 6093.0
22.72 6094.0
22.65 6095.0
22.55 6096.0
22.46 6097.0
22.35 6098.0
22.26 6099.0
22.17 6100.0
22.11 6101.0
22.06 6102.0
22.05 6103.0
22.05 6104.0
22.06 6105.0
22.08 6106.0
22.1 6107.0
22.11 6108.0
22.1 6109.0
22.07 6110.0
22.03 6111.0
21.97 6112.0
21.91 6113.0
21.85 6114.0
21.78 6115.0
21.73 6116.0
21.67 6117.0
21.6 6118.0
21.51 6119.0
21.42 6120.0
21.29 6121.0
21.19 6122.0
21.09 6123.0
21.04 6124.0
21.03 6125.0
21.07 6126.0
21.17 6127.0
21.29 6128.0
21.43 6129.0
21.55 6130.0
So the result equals 22.5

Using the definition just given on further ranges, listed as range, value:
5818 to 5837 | 22.5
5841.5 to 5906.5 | 21.4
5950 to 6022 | 21.9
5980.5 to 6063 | 22.2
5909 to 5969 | 21.7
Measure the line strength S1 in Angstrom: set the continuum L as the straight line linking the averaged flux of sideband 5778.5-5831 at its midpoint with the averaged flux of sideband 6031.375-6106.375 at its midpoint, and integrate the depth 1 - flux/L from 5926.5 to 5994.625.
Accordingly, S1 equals 1.8 Angstrom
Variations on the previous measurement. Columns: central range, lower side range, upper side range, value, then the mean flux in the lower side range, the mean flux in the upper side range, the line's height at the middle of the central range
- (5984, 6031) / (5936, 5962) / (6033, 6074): 1.32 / 22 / 22.9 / 22.5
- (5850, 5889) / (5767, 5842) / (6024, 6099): 1.25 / 22.4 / 22.6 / 22.4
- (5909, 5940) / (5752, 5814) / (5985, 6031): 0.87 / 22.2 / 21.9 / 22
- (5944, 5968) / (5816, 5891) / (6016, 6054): 0.31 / 22.1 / 22.6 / 22.4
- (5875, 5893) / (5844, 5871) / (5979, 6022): 1.80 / 22.5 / 21.7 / 22.4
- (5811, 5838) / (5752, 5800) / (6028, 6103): -0.62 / 22.1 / 22.6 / 22.2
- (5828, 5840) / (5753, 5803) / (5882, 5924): -0.68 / 22.1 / 20.4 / 21.3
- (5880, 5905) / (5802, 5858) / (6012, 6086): 3.26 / 22.7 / 22.5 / 22.7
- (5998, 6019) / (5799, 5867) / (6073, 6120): 0.40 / 22.6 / 22.1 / 22.3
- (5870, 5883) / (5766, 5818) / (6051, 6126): 0.29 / 22.3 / 22.2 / 22.3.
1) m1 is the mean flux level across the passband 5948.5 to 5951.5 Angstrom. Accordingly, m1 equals 22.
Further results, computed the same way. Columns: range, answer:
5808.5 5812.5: 23.1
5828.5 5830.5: 22.5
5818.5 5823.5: 22.5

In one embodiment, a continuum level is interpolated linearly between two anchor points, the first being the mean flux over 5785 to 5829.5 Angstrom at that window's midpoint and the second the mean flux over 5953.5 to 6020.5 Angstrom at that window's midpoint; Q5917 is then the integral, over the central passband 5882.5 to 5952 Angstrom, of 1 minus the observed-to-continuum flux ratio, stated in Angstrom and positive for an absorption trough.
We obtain 3.72 Angstrom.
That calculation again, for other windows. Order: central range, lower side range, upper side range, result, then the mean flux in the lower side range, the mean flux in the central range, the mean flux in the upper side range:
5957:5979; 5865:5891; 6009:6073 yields -0.49 Angstrom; 21.1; 22.4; 22.5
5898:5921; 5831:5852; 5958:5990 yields 1.27 Angstrom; 23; 21.3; 22.1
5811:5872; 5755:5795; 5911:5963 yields -1.94 Angstrom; 22.1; 22.6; 21.6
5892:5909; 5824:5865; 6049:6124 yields 1.75 Angstrom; 22.6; 20.2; 22.3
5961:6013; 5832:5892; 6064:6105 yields 0.40 Angstrom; 21.9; 22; 22.4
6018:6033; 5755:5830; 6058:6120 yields 0.08 Angstrom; 22.3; 22.2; 22.3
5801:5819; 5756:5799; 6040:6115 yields -0.45 Angstrom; 22.1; 22.7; 22.5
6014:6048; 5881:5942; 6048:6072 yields -0.16 Angstrom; 20.7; 22.5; 22.8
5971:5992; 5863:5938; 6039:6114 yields -0.13 Angstrom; 21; 21.8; 22.5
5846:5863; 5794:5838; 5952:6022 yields -0.18 Angstrom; 22.5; 22.6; 21.9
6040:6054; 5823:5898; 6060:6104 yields -0.41 Angstrom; 21.7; 23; 22.4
